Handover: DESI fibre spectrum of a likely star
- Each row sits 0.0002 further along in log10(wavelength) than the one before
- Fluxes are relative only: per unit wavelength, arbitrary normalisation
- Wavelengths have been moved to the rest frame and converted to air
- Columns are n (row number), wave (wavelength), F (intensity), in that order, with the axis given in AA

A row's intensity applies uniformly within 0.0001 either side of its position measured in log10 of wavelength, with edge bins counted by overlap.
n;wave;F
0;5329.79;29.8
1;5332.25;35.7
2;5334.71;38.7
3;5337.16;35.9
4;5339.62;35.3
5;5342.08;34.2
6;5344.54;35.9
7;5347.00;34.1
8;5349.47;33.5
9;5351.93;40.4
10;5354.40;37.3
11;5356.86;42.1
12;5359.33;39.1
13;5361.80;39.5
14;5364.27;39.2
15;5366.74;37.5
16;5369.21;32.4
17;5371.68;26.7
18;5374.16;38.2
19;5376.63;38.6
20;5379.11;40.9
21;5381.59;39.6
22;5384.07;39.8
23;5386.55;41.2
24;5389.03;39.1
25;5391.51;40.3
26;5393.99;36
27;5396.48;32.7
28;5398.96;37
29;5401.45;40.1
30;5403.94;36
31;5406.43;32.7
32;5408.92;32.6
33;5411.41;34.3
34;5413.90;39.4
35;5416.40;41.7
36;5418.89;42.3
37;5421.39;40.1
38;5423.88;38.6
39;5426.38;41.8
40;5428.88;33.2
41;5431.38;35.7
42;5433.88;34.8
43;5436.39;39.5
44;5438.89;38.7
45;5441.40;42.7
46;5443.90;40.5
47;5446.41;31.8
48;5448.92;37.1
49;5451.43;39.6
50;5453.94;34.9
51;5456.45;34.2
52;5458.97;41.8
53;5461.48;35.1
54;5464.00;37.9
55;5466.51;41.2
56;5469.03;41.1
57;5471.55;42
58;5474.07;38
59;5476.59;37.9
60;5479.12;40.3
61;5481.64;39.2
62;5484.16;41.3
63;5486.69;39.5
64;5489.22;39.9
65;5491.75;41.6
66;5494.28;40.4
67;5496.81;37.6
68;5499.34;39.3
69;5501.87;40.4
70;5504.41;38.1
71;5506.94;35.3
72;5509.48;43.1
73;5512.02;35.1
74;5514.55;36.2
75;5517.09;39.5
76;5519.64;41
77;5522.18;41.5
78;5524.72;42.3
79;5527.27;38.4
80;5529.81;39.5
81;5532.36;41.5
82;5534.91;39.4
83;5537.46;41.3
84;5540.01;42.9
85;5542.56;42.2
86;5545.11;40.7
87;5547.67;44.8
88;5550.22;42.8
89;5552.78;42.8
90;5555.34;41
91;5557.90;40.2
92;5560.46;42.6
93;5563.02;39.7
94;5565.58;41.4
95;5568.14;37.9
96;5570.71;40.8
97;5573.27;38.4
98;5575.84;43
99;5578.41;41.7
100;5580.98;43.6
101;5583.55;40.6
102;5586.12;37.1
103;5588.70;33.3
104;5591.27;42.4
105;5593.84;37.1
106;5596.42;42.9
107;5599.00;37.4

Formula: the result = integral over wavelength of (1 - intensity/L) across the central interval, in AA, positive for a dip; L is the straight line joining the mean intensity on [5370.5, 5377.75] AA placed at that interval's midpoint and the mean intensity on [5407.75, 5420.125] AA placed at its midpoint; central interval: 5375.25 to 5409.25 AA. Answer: -1.6 AA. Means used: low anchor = 34.5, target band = 37.7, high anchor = 38.1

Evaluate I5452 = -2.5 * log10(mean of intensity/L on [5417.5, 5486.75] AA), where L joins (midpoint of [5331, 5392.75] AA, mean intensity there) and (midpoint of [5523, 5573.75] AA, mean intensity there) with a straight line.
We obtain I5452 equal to 0.02 mag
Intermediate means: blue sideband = 37.4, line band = 38.6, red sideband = 41.1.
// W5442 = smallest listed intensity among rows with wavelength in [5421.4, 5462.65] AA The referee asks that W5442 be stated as 31.8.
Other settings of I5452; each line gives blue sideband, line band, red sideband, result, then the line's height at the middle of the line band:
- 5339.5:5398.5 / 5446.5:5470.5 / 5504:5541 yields 0.02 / 38.7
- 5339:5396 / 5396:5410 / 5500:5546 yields 0.08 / 38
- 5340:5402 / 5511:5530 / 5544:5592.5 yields 0.02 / 39.9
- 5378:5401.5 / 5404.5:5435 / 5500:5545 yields 0.05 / 38.9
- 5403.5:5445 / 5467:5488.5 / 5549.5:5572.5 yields -0.02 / 39.1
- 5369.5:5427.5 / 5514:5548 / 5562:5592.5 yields -0.04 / 39.4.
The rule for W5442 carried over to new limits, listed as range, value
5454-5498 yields 34.2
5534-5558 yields 39.4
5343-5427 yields 26.7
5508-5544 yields 35.1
